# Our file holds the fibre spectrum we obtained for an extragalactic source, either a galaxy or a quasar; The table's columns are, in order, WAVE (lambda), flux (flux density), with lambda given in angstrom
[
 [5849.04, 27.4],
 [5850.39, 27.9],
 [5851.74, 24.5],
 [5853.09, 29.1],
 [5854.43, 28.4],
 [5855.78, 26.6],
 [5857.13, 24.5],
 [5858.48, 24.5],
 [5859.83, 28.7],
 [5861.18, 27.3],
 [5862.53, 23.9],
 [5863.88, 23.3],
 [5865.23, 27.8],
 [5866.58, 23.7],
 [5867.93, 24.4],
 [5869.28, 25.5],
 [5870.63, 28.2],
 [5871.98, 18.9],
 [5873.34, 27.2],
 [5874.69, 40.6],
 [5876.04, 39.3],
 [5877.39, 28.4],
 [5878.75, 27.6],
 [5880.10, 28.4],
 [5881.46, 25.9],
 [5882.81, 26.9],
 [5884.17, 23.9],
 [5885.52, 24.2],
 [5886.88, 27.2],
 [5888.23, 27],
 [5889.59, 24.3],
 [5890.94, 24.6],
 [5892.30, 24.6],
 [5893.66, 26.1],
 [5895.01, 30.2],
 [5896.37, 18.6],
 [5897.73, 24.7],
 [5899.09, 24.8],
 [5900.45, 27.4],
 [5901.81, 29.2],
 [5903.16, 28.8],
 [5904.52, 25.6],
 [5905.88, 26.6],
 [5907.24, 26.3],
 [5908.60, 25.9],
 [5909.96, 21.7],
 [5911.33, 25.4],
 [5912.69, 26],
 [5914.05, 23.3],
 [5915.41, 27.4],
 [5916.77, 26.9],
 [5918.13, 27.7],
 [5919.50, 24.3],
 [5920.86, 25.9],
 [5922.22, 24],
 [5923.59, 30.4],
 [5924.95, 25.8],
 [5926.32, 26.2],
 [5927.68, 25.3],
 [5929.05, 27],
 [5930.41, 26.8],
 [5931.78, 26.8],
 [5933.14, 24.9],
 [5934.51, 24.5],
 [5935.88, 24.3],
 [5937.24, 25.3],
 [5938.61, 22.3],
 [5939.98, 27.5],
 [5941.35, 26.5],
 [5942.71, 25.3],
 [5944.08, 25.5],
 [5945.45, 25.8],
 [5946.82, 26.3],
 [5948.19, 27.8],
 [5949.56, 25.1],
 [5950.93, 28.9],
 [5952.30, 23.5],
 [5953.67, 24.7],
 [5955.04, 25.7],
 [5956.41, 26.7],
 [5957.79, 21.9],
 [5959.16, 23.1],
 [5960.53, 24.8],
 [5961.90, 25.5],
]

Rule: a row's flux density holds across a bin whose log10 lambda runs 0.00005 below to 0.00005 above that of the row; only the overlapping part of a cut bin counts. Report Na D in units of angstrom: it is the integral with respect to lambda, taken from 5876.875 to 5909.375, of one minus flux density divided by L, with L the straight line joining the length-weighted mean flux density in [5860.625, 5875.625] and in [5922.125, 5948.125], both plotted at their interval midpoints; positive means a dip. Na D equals 0.33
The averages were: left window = 26.7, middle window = 26.1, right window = 25.9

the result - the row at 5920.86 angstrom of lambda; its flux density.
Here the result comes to 25.9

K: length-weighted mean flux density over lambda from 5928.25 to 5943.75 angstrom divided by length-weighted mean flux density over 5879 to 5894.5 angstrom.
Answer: 0.99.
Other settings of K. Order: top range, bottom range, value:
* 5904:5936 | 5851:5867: 0.99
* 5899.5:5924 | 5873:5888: 0.90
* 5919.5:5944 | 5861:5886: 0.95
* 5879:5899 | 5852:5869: 0.98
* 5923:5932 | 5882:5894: 1.06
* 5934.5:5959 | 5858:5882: 0.93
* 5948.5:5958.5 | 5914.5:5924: 0.96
